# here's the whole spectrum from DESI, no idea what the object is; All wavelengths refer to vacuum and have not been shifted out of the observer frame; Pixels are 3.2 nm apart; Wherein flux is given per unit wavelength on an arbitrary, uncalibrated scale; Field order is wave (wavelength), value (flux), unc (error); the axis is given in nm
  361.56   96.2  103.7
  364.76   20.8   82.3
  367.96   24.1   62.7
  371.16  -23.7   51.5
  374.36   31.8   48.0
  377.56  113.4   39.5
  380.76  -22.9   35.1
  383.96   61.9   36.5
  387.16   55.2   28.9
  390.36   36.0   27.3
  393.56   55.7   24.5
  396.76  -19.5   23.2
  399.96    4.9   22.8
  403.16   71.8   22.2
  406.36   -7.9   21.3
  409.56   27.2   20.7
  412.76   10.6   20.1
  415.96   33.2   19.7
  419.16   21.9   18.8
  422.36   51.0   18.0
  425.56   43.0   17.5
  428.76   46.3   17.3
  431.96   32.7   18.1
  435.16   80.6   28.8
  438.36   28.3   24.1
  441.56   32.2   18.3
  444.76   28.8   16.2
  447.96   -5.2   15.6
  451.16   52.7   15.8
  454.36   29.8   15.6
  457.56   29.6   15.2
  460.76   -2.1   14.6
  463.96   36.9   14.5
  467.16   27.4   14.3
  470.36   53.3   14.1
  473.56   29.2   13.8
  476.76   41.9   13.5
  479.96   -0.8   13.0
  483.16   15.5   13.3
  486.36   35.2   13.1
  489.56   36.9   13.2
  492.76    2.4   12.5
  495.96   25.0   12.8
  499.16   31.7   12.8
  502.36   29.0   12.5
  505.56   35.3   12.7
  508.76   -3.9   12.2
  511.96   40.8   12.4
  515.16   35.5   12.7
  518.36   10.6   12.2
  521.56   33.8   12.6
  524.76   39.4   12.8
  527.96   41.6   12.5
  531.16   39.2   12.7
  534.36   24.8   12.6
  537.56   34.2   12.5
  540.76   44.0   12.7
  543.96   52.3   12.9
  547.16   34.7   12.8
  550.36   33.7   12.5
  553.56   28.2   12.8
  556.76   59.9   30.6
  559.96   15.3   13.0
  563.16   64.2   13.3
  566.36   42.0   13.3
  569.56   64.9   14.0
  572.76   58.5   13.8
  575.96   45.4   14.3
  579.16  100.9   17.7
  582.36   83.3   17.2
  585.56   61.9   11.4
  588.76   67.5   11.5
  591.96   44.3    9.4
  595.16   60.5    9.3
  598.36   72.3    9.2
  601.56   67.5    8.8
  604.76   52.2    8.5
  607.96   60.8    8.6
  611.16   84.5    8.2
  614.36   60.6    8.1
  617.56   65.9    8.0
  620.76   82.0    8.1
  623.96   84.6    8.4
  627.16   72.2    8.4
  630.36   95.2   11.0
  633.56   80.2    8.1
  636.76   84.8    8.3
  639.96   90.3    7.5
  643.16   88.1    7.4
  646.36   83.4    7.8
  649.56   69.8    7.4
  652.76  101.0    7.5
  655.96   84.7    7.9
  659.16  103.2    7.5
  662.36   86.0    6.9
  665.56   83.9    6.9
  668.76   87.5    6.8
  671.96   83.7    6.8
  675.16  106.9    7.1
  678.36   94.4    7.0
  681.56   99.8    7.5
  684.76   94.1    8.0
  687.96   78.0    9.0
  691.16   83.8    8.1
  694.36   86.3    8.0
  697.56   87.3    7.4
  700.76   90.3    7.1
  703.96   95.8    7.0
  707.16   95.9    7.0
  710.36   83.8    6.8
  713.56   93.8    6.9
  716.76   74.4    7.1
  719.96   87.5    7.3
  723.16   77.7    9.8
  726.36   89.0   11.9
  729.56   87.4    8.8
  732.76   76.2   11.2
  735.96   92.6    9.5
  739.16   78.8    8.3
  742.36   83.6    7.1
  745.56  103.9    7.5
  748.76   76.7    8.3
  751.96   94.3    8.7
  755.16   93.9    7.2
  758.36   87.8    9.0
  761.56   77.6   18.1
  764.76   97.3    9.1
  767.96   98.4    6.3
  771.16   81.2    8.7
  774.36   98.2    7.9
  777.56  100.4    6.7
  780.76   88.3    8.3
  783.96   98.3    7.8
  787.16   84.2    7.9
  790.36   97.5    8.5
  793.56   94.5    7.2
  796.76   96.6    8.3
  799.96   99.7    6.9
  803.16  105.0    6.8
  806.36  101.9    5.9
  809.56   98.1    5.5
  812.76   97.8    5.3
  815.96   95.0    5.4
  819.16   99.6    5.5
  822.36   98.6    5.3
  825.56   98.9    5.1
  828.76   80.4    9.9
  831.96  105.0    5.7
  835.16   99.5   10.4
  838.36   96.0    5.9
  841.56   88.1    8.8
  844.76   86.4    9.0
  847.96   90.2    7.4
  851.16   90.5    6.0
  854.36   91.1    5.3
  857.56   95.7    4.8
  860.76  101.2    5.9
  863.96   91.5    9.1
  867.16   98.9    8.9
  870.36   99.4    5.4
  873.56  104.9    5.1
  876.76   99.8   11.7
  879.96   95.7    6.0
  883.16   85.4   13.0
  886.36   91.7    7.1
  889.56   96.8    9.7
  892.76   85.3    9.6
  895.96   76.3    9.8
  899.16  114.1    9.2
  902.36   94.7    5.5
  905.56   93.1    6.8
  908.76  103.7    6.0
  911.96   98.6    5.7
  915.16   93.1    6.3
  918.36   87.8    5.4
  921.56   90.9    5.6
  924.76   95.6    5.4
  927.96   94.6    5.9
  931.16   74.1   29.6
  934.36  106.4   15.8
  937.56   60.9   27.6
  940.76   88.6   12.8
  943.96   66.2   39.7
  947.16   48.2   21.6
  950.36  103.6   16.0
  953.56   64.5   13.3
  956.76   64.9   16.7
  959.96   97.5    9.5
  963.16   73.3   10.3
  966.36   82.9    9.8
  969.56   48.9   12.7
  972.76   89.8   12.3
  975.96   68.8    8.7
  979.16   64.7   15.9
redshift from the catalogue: 0.425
